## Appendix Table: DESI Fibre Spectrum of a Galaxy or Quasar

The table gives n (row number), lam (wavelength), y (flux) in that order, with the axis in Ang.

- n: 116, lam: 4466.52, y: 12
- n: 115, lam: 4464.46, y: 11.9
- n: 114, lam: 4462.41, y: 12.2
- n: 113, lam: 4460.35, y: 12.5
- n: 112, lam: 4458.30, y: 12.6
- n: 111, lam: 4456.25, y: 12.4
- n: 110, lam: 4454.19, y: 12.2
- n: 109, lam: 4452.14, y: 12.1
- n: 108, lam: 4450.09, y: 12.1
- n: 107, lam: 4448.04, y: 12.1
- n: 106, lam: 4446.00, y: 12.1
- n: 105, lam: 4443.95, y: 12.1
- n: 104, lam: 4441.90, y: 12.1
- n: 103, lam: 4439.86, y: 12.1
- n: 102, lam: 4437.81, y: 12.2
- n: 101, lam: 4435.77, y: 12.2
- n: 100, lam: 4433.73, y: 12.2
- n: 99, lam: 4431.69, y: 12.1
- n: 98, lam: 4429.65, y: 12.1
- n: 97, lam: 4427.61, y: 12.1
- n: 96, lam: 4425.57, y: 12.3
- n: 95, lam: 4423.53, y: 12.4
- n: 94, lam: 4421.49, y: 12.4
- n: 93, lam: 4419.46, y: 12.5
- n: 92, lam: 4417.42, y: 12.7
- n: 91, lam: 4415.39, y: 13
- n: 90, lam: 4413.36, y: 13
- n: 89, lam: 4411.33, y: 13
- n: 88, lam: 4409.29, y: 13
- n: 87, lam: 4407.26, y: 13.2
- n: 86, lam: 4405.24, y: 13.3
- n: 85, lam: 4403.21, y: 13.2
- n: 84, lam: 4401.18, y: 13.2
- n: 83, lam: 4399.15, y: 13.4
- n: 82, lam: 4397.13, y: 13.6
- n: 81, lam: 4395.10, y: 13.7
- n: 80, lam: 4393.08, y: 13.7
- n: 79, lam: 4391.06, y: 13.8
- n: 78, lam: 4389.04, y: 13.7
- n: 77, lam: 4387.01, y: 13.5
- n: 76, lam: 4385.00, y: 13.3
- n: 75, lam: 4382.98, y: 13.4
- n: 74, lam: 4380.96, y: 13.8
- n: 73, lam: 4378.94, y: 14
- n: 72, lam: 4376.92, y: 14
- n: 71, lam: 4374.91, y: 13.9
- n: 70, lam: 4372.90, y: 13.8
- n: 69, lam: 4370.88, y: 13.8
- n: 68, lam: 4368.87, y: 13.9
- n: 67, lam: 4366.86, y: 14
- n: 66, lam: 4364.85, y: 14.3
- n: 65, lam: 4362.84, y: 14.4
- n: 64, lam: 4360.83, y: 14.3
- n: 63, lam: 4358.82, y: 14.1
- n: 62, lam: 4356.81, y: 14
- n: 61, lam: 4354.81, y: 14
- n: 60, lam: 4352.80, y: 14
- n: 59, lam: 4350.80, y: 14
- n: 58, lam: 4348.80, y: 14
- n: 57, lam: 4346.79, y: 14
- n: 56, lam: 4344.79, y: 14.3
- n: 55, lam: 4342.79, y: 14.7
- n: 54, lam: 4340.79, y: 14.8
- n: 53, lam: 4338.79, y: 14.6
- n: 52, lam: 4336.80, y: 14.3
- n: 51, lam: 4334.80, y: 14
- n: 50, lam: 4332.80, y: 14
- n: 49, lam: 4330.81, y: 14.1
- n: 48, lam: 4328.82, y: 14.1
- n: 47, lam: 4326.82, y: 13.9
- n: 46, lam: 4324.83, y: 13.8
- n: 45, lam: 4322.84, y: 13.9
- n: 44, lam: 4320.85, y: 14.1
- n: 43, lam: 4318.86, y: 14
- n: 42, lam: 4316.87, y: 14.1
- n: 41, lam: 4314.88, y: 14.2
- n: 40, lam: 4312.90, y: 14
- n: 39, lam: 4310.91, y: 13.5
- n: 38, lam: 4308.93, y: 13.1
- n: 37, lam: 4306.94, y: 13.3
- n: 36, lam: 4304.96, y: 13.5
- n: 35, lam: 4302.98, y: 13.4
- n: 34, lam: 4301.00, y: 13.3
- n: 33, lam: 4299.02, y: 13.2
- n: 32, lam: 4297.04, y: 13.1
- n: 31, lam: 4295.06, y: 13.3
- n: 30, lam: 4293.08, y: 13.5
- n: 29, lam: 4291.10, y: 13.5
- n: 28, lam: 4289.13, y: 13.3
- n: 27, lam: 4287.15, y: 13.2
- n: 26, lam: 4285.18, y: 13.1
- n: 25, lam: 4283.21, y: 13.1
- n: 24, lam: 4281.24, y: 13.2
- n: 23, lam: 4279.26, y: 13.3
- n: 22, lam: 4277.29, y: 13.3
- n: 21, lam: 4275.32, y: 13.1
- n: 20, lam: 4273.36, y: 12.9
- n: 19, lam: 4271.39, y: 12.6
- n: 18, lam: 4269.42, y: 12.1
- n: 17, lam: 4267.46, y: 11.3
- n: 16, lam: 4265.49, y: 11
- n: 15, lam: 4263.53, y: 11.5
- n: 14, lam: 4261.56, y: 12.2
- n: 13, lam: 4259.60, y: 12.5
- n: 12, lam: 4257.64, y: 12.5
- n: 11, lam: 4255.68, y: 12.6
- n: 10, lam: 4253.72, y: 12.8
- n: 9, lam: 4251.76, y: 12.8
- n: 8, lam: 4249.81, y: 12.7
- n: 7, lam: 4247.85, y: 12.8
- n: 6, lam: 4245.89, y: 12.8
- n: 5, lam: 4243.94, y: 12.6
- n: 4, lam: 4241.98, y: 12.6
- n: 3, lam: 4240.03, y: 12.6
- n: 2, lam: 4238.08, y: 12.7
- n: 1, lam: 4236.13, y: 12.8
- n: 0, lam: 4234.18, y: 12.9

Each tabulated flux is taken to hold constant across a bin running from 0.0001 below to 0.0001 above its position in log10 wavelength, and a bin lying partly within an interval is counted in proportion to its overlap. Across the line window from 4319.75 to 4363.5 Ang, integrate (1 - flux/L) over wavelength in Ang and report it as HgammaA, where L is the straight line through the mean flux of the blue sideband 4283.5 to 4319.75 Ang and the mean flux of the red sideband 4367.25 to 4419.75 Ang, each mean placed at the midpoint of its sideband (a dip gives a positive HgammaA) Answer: -2.23 Ang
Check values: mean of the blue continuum 13.5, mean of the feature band 14.2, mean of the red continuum 13.5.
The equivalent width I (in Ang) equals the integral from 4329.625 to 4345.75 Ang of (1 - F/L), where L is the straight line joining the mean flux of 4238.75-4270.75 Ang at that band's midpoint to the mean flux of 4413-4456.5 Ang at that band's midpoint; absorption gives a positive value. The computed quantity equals -2.7 Ang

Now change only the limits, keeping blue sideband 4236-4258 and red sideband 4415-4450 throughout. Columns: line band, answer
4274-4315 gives -2.5 Ang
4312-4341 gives -3.7 Ang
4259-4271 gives 0.8 Ang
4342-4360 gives -2.4 Ang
